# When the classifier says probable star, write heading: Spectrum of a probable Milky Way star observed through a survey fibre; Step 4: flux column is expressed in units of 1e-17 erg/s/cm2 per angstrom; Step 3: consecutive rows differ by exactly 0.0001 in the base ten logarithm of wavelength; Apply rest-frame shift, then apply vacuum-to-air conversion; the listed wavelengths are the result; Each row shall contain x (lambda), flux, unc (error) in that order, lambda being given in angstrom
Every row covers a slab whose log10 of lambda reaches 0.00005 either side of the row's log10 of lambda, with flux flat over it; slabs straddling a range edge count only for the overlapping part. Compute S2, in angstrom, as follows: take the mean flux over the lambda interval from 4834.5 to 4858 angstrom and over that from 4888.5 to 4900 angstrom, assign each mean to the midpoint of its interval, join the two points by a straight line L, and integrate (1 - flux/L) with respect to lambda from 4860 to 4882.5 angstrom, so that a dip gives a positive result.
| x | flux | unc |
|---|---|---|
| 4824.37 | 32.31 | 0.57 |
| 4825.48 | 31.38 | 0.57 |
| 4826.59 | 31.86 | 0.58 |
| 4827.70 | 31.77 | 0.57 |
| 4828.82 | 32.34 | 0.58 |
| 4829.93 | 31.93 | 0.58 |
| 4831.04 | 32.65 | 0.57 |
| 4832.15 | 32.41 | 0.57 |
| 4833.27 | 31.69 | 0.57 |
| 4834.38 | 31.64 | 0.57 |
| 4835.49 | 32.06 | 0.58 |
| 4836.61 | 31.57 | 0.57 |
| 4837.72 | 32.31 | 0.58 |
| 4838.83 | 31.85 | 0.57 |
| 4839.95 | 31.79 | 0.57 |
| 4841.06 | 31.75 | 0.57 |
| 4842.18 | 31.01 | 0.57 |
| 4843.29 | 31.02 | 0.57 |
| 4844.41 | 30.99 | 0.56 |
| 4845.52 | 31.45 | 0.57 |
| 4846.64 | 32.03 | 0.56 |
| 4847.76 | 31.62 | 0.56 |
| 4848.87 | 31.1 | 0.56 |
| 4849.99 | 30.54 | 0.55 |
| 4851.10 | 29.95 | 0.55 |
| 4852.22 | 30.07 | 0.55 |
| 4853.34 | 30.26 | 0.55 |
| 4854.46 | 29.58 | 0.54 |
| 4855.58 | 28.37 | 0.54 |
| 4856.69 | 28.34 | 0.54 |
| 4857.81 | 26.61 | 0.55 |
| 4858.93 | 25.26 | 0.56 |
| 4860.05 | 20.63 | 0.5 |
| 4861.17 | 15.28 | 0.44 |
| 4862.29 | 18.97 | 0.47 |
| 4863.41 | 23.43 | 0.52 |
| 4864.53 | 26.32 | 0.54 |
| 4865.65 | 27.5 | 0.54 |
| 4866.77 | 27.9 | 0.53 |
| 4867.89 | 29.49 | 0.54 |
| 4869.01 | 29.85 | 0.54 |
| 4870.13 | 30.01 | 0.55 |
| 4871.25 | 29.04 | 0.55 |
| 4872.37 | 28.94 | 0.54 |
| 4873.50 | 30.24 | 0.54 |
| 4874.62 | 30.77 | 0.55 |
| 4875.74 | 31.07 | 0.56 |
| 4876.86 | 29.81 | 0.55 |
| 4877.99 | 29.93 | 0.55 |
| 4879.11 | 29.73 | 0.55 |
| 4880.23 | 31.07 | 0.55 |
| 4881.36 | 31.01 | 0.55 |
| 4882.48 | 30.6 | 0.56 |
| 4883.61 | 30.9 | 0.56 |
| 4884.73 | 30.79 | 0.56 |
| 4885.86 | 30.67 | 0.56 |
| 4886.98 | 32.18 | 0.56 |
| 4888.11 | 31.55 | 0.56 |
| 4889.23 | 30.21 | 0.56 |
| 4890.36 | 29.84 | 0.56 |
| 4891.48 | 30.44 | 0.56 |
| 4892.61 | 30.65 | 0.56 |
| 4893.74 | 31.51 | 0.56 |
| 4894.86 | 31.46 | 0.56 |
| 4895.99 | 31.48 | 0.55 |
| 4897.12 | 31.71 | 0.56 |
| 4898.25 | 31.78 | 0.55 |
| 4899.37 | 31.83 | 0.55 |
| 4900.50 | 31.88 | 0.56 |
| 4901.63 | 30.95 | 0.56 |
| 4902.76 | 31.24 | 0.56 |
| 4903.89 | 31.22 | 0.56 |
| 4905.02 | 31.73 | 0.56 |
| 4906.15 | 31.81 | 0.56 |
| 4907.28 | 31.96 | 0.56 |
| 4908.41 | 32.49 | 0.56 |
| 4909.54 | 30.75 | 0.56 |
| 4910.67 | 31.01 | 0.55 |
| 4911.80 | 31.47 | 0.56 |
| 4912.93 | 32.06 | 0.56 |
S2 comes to 2.3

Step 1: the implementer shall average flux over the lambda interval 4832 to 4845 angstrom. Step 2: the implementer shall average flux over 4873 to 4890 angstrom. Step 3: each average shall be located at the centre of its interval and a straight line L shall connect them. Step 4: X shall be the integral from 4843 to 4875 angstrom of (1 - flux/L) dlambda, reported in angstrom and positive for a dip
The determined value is 3.2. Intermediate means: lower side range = 31.7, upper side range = 30.7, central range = 28.1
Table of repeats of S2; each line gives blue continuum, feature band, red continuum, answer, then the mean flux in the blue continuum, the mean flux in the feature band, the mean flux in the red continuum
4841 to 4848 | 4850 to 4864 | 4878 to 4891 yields 2.4 angstrom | 31.3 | 25.8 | 30.8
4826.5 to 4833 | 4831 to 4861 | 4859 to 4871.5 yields -1.1 angstrom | 32.1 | 30.1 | 25.2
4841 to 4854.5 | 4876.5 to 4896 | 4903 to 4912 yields 0.3 angstrom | 30.9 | 30.8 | 31.5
